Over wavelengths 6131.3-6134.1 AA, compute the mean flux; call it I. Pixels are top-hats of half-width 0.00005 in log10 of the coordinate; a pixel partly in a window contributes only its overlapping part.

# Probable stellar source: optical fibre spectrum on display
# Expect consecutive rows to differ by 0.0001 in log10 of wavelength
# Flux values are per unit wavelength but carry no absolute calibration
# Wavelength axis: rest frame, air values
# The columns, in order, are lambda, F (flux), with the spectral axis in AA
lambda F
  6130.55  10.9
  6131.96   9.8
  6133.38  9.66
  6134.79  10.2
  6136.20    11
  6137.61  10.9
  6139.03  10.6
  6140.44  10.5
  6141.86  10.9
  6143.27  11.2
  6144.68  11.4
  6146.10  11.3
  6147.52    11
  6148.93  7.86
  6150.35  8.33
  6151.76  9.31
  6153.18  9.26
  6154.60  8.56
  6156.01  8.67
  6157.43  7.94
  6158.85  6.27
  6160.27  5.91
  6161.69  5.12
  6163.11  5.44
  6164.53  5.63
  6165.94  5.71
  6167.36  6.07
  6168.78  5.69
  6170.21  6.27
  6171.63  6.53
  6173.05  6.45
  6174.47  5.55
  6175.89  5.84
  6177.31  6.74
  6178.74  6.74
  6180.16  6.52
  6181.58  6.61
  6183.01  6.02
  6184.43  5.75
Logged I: 9.71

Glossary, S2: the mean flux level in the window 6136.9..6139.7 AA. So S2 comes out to 10.7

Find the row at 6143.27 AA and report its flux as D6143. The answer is 11.2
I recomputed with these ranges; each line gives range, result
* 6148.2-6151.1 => 8.17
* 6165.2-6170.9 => 5.93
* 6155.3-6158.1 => 8.33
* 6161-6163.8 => 5.28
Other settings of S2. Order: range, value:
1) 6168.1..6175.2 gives 6.1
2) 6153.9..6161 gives 7.46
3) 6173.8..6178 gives 6.05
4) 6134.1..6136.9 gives 10.6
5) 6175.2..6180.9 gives 6.46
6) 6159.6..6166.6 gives 5.56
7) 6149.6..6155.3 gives 8.85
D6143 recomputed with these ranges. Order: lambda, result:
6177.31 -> 6.74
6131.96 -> 9.8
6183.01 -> 6.02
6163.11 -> 5.44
